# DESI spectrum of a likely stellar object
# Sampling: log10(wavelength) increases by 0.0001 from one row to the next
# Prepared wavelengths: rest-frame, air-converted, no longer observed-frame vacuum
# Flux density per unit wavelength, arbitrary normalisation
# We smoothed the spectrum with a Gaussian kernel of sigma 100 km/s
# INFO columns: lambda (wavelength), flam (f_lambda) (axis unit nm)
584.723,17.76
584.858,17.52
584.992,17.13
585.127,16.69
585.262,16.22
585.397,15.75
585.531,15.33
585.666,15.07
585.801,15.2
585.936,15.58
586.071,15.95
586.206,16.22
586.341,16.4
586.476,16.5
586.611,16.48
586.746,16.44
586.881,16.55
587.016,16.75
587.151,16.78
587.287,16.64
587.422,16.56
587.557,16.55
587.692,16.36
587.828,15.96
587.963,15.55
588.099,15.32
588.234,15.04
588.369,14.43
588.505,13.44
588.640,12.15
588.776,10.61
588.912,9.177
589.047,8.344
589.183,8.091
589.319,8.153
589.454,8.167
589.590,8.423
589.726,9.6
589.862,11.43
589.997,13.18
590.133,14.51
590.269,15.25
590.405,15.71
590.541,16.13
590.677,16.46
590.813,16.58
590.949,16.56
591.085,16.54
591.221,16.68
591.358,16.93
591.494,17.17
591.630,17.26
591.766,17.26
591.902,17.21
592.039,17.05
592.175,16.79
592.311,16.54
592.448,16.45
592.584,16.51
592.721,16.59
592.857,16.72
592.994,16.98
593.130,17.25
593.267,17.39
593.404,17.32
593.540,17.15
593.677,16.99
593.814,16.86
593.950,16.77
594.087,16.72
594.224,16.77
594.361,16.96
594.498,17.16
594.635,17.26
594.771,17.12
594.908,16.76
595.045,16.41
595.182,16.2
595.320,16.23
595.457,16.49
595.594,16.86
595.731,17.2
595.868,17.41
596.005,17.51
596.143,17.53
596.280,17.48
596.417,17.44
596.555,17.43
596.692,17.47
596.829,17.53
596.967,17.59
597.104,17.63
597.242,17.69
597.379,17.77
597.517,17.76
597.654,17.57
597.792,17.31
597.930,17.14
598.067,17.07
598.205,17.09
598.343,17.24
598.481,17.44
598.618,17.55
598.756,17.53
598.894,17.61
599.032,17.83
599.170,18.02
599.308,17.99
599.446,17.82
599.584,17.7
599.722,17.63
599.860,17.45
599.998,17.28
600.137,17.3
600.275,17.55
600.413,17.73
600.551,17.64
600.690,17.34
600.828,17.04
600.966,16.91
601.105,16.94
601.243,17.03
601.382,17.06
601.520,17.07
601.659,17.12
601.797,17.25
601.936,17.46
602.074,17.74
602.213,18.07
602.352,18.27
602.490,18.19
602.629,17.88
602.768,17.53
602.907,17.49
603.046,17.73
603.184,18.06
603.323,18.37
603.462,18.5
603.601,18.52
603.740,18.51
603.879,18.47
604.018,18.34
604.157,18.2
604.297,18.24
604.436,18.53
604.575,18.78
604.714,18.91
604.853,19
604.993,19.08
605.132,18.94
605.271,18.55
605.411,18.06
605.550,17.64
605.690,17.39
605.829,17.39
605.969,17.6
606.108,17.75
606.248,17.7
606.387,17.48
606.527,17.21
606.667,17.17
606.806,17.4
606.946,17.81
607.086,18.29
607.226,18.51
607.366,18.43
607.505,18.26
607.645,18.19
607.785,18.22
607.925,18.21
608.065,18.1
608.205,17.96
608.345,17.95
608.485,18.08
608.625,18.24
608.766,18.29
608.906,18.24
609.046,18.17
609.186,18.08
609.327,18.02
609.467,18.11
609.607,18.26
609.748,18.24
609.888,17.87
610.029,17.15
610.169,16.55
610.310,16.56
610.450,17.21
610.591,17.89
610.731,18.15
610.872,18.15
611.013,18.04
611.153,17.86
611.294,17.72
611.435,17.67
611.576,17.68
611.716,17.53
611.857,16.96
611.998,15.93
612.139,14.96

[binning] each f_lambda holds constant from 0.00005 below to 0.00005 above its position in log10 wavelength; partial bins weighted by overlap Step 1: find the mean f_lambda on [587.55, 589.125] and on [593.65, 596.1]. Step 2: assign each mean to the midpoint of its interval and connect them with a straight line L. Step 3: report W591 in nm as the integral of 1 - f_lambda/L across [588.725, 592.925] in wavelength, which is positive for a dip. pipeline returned 0.159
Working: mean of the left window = 13.4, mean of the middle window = 14.3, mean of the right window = 16.9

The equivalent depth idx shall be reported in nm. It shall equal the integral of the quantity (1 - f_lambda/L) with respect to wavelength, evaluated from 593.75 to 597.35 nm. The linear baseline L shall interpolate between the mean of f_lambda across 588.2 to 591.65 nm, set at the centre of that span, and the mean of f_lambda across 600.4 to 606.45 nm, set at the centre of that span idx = -0.456 nm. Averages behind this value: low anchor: 13.2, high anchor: 17.9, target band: 17.1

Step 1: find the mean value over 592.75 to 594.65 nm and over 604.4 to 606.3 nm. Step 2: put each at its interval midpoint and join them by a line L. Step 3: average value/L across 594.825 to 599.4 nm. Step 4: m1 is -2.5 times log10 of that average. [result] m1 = 0.00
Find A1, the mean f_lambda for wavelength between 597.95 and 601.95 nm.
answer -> 17.4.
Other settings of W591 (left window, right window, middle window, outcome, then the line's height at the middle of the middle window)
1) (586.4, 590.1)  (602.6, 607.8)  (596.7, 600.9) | -0.305 nm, 16.3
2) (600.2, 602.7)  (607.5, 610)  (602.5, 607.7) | -0.094 nm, 17.8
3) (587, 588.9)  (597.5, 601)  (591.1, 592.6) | -0.103 nm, 15.8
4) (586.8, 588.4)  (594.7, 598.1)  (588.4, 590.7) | 0.661 nm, 16.3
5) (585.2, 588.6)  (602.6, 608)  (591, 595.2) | -0.073 nm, 16.6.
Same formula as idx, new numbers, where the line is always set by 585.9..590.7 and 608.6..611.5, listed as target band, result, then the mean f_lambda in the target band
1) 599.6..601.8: -0.151 nm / 17.3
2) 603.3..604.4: -0.110 nm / 18.4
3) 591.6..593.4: -0.269 nm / 16.9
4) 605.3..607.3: -0.062 nm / 17.7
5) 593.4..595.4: -0.235 nm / 16.8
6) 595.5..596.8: -0.168 nm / 17.4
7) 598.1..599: -0.092 nm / 17.4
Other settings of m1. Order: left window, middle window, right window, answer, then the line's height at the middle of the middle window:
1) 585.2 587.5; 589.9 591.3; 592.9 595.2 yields 0.062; 16.6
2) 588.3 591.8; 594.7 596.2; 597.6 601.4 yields -0.080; 15.7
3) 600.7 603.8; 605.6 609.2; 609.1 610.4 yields -0.017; 17.7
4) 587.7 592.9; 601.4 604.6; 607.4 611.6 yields -0.081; 16.7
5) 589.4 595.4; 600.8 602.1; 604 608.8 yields 0.013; 17.4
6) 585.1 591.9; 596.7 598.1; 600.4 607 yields -0.062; 16.5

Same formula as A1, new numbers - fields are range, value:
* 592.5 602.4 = 17.3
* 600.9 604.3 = 17.8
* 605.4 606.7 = 17.5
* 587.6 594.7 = 15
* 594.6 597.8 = 17.2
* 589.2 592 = 14.4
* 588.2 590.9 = 12.2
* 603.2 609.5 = 18.2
